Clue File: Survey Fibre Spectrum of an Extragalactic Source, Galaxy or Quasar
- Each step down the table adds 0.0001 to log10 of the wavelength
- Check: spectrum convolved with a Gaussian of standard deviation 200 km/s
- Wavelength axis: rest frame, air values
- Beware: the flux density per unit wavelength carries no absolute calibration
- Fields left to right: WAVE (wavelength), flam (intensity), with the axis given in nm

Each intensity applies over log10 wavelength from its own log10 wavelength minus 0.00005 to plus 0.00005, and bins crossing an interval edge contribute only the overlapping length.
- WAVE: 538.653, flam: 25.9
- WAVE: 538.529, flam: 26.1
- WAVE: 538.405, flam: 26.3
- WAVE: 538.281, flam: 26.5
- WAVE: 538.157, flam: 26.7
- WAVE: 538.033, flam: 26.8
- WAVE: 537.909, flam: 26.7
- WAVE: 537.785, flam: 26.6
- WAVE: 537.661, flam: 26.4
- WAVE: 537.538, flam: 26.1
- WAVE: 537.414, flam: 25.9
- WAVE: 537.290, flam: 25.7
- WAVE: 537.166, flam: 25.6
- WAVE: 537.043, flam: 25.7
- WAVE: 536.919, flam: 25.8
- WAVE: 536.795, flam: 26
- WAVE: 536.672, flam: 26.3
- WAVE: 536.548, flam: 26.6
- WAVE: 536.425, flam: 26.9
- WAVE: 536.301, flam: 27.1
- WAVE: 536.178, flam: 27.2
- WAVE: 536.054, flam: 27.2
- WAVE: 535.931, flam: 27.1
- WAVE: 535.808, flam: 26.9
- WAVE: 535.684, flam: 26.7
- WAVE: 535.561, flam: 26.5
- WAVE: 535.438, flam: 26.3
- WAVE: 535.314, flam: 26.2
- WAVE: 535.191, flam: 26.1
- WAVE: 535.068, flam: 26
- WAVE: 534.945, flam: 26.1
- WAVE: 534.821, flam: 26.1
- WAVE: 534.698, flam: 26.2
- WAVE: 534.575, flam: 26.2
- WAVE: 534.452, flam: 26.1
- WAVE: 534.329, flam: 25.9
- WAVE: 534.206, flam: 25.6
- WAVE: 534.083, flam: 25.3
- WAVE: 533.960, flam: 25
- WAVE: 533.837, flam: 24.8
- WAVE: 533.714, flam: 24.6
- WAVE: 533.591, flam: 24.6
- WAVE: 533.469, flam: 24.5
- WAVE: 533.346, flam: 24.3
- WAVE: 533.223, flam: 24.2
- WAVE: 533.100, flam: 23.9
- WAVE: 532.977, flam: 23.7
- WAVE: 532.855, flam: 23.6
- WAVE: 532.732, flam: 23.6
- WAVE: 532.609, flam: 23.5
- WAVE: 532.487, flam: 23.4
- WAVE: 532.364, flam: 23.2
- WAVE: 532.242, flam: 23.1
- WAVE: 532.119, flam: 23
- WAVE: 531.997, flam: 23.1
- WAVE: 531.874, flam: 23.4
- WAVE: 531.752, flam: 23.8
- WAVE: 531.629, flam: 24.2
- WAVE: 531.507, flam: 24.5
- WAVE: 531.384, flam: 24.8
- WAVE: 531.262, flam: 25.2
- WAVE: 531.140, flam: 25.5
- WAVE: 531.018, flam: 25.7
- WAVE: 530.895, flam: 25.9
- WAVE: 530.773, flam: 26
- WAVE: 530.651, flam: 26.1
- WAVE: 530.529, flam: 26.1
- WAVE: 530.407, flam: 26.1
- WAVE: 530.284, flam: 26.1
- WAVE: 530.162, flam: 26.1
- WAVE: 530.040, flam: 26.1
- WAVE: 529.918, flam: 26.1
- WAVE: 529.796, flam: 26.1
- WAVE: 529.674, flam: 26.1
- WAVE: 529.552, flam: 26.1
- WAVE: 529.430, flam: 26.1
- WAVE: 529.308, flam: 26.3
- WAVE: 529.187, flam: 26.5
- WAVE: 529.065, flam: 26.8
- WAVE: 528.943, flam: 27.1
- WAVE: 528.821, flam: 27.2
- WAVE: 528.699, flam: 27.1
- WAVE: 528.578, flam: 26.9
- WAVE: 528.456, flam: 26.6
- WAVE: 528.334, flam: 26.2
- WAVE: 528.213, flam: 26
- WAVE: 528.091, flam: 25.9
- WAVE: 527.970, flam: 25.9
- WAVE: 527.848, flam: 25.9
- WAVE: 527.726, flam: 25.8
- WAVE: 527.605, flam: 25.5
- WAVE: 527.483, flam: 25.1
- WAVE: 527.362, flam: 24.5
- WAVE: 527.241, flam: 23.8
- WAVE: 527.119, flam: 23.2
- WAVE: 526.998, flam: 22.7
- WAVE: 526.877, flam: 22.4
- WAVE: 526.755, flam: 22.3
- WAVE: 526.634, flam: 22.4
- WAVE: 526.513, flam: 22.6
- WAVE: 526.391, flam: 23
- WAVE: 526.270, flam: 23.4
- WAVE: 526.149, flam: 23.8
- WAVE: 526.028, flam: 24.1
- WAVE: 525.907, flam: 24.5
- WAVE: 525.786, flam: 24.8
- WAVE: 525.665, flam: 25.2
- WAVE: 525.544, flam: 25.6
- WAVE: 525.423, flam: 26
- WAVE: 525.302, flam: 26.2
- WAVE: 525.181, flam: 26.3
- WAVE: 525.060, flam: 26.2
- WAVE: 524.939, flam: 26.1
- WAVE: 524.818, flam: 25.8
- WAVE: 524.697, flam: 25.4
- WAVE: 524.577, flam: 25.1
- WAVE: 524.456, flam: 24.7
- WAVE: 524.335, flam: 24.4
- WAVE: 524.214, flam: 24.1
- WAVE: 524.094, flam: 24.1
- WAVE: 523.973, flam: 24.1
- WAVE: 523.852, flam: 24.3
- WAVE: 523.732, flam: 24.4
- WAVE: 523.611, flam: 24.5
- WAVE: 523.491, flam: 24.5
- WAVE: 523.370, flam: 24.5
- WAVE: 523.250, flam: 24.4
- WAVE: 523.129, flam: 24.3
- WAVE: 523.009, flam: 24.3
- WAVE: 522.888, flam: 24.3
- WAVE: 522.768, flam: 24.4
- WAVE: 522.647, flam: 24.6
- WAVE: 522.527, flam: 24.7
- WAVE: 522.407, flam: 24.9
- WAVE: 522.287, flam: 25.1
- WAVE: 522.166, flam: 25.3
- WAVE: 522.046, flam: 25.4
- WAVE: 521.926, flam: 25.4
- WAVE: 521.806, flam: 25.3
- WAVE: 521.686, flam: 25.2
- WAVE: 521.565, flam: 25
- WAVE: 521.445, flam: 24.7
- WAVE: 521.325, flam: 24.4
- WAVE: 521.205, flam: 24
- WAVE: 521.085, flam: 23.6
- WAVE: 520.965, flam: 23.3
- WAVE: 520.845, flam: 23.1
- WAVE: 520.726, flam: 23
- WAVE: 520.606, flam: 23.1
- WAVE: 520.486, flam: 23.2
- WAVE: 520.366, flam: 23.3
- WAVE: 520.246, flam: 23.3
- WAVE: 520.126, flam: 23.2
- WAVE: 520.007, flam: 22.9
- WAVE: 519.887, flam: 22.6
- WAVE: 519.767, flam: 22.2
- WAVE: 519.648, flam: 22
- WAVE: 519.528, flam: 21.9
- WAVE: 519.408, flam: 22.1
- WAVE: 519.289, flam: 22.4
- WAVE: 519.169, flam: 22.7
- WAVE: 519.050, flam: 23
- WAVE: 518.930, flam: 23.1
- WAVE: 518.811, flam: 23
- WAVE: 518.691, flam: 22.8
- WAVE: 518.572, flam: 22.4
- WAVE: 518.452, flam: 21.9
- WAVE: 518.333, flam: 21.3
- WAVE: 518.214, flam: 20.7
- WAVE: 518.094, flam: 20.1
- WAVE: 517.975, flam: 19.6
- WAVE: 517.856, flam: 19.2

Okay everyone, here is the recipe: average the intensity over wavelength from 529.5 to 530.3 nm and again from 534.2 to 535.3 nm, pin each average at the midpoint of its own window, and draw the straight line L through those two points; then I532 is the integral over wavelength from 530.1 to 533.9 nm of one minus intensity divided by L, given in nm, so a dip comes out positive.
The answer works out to 0.23 nm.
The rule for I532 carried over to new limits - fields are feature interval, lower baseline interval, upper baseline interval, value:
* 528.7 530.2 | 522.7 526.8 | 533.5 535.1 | -0.083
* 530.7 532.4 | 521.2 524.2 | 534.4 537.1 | 0.094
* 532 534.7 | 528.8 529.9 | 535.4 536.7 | 0.230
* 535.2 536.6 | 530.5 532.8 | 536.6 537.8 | -0.063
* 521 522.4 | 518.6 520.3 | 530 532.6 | -0.107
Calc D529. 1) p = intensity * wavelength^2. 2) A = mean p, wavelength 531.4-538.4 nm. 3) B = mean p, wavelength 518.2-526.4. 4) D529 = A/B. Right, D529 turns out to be 1.11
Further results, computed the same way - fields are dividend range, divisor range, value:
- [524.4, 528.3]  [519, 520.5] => 1.12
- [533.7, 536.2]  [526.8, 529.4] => 1.05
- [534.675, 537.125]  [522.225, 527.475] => 1.13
